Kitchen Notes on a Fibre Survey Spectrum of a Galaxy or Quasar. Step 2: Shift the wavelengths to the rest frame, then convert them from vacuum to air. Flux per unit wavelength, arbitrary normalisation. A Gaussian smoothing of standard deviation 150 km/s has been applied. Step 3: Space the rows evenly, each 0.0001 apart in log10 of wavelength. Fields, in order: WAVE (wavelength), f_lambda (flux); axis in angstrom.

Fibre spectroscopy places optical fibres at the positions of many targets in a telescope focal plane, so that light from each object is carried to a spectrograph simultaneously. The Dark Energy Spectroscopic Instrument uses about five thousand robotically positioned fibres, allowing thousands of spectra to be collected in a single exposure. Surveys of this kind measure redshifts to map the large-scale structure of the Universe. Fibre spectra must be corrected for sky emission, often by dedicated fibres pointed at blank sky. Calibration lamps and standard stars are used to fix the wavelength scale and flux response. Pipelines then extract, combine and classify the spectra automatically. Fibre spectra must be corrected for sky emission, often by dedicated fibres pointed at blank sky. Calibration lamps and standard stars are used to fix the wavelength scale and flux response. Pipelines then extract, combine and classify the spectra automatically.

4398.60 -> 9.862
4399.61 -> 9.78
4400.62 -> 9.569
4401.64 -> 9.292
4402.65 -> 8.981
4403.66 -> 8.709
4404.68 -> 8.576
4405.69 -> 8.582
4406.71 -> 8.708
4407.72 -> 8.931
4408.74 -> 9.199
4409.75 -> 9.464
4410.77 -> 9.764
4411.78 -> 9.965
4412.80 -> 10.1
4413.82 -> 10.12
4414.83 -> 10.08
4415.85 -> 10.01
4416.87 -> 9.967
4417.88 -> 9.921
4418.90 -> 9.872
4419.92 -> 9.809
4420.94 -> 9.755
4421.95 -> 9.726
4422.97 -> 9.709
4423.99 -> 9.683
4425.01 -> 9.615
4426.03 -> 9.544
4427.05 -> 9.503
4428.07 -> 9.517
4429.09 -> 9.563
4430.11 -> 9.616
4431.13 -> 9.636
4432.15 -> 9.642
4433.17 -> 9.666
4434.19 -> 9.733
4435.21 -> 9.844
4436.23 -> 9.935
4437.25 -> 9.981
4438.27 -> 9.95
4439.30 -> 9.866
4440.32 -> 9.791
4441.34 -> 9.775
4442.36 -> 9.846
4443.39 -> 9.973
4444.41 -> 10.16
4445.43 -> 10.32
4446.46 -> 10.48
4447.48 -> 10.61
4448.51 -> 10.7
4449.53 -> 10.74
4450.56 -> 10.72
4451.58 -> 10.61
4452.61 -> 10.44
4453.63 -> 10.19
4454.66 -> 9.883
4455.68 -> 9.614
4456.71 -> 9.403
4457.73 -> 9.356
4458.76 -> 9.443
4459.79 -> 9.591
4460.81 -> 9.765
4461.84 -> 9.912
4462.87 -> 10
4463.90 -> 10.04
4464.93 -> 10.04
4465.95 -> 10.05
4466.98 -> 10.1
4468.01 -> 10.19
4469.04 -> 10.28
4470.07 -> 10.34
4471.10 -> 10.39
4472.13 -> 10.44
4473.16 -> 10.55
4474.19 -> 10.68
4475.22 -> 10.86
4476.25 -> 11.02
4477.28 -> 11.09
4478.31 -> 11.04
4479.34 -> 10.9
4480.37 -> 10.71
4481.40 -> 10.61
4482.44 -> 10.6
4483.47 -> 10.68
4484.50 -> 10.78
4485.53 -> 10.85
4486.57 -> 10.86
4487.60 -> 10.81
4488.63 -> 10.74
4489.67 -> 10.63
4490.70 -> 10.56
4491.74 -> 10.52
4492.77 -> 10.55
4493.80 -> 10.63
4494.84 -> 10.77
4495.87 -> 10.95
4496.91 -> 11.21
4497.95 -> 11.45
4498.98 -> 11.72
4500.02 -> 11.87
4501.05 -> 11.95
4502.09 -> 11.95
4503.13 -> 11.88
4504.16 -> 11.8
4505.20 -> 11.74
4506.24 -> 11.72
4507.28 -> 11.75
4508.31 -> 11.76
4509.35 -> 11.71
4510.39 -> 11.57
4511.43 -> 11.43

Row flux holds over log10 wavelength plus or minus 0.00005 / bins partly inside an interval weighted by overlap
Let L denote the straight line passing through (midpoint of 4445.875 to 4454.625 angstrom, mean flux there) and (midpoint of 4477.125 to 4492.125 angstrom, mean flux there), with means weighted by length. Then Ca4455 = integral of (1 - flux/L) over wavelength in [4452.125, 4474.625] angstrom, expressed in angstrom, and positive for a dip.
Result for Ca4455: 1.2 angstrom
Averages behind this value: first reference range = 10.5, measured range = 10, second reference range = 10.8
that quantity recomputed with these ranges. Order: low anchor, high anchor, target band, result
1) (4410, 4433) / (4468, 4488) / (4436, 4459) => 0.2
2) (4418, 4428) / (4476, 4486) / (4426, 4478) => 0.9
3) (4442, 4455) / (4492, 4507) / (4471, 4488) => 0.4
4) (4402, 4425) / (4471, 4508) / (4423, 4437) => 0.3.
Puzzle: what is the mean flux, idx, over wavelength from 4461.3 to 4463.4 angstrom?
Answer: 9.92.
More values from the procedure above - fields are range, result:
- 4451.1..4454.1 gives 10.4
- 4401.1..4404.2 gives 8.98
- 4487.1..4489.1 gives 10.8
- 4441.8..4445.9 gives 10.1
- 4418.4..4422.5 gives 9.79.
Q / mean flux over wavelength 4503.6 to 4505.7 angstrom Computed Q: 11.8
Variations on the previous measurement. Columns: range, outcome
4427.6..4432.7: 9.6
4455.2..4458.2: 9.46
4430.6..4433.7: 9.66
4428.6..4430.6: 9.59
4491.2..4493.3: 10.6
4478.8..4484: 10.7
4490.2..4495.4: 10.6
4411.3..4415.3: 10.1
